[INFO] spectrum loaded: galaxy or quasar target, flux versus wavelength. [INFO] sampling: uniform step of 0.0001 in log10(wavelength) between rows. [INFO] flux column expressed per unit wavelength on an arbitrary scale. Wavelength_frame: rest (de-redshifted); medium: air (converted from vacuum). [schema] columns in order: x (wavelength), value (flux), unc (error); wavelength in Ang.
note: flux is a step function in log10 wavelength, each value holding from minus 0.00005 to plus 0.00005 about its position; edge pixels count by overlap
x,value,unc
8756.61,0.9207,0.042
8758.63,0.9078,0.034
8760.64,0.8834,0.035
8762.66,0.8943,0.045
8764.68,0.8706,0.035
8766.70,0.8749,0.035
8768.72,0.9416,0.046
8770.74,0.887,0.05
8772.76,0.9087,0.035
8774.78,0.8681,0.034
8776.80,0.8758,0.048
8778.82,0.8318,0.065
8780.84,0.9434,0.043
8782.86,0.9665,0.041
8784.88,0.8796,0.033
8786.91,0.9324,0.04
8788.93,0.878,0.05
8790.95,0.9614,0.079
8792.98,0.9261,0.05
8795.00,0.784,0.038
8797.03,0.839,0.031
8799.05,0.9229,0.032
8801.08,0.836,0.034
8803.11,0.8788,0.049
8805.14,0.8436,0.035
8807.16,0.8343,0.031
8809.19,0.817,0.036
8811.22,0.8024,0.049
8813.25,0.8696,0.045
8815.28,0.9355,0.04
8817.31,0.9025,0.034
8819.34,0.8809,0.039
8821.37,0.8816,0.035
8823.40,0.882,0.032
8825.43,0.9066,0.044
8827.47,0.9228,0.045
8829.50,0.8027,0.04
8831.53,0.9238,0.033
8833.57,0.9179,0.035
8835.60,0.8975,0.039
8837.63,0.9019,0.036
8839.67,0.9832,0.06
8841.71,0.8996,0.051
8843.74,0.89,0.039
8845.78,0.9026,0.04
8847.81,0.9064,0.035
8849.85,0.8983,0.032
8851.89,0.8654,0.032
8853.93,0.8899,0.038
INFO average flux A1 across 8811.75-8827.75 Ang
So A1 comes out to 0.893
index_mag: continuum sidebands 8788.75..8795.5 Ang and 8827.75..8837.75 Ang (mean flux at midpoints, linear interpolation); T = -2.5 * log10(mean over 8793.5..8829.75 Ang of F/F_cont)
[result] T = 0.035 mag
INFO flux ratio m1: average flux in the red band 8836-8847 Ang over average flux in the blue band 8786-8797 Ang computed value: 1.03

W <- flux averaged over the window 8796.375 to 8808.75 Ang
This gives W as 0.858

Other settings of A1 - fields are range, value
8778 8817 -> 0.879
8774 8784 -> 0.898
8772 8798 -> 0.892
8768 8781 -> 0.89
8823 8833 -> 0.889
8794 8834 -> 0.868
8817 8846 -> 0.9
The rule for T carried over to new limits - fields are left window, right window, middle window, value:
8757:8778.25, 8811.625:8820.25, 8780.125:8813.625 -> 0.017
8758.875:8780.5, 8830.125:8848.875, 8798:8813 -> 0.063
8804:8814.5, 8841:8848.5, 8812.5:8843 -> -0.038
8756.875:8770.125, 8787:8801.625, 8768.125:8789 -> -0.014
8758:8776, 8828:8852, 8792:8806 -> 0.043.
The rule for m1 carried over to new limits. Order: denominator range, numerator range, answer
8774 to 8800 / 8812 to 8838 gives 1.00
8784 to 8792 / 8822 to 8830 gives 0.97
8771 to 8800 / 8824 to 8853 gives 1.01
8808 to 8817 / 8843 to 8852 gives 1.04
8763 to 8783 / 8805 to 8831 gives 0.97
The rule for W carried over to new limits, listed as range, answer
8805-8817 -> 0.854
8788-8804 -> 0.878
